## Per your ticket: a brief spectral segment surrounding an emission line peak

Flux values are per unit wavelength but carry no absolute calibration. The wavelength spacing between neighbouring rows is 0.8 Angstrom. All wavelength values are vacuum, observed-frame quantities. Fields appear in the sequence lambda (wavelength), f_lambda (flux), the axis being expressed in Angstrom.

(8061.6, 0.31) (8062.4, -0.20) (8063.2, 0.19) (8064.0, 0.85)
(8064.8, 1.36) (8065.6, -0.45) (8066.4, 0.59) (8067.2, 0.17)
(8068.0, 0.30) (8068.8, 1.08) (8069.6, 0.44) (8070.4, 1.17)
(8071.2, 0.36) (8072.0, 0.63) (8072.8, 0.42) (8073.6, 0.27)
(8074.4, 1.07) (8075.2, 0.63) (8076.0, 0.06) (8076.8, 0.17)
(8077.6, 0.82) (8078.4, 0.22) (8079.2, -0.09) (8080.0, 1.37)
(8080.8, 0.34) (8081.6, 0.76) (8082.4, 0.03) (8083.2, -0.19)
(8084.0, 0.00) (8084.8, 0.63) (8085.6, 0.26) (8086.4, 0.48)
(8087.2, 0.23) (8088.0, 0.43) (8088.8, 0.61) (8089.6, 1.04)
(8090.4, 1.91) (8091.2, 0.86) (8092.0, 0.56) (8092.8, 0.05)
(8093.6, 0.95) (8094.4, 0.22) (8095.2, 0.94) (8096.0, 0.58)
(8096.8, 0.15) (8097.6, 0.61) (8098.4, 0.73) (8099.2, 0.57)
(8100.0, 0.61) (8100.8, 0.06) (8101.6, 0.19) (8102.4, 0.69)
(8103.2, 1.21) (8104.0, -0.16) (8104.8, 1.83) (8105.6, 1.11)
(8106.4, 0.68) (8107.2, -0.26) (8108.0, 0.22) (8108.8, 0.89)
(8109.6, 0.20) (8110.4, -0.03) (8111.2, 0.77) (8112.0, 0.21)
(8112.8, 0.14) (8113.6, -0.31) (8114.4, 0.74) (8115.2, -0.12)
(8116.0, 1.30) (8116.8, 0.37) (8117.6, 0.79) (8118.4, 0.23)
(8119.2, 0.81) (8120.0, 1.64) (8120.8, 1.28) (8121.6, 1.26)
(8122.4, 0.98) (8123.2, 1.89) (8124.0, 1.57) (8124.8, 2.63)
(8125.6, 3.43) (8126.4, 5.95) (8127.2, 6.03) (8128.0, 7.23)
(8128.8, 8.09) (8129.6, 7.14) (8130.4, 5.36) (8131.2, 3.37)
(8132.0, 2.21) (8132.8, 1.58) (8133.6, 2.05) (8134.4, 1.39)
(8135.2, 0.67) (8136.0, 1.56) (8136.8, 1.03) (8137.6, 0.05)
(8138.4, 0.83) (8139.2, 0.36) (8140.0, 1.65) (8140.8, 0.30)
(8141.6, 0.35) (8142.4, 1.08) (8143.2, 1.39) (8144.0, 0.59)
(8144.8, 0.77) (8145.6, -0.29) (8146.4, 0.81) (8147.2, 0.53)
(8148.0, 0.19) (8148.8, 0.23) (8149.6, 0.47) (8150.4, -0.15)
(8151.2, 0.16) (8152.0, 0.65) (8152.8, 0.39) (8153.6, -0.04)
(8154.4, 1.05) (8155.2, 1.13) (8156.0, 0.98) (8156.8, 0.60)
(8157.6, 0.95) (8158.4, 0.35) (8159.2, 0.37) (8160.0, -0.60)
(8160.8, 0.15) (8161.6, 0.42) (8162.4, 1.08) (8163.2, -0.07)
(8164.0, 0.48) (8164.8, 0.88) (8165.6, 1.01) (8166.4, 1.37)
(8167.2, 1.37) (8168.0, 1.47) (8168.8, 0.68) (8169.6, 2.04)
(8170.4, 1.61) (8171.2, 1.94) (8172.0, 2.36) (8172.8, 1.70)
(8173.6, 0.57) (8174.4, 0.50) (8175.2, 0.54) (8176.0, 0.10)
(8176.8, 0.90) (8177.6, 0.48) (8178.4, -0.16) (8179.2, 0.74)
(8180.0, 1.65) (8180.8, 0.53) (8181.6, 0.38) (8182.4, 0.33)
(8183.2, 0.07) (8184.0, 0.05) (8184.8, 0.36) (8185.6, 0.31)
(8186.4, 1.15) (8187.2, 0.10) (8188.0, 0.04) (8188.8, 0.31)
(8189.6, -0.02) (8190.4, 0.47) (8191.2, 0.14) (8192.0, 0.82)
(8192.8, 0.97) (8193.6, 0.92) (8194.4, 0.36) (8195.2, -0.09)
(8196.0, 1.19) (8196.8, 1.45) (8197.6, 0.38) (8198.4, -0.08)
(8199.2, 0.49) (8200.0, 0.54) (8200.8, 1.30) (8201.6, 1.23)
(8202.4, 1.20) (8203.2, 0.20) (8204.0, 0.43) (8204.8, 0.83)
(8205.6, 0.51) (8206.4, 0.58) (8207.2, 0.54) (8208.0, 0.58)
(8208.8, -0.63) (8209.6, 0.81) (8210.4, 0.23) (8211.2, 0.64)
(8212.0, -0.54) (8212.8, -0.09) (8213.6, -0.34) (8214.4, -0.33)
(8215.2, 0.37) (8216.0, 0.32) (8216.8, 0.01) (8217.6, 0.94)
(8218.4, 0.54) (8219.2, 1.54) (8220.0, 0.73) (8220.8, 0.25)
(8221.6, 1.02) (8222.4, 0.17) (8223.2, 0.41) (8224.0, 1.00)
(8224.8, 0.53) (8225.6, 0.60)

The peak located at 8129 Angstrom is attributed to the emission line Hgamma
